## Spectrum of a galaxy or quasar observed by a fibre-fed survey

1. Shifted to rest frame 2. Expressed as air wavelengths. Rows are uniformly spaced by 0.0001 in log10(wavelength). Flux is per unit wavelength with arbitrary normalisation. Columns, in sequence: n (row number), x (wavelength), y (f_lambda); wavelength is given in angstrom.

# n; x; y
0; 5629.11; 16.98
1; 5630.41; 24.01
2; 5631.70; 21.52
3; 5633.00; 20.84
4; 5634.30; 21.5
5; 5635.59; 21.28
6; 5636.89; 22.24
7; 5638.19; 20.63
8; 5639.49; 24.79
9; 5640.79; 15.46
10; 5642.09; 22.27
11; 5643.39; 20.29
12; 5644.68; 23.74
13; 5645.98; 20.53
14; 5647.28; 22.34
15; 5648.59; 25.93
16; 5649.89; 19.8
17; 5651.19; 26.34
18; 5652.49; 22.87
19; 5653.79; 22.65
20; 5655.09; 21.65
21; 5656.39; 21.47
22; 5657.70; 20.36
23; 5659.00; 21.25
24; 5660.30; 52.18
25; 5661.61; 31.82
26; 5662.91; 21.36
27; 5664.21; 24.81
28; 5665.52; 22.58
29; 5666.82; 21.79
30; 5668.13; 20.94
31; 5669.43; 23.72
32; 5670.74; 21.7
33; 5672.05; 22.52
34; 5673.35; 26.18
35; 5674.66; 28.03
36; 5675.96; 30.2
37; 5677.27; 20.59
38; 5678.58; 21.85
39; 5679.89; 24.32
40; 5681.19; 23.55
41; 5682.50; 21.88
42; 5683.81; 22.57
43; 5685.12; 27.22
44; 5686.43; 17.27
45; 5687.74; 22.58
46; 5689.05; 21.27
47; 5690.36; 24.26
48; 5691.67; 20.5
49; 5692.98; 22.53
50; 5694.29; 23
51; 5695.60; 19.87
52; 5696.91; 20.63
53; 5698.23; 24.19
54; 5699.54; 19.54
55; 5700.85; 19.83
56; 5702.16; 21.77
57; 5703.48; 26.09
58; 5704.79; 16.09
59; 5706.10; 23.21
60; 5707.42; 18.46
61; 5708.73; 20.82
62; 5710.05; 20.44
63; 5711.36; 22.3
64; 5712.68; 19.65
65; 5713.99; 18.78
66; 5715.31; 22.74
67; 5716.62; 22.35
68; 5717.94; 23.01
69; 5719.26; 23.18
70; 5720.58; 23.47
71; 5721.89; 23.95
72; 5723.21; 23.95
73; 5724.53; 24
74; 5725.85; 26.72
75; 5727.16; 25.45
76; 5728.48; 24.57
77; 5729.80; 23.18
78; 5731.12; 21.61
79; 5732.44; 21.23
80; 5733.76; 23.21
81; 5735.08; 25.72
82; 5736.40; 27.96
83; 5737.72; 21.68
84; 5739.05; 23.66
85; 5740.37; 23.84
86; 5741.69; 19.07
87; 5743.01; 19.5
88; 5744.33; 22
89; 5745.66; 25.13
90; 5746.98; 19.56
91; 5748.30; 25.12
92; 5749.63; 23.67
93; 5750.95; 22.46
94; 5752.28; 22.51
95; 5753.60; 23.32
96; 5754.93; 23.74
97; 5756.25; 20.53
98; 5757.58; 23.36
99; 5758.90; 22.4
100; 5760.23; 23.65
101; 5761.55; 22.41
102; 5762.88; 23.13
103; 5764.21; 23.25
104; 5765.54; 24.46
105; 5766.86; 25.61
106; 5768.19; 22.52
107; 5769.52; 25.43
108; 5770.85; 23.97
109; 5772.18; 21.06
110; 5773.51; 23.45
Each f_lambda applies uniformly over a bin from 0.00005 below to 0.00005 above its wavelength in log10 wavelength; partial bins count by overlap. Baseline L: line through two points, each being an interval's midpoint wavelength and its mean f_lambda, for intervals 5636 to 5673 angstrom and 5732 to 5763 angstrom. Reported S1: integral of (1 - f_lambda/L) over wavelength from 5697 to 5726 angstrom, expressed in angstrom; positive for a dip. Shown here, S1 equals 1.5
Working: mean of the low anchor 23.5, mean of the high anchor 22.9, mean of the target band 21.9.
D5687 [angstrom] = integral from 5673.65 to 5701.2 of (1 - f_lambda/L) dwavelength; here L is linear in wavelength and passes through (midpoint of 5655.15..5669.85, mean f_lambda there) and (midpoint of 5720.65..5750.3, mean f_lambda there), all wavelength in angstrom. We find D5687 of 2.3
